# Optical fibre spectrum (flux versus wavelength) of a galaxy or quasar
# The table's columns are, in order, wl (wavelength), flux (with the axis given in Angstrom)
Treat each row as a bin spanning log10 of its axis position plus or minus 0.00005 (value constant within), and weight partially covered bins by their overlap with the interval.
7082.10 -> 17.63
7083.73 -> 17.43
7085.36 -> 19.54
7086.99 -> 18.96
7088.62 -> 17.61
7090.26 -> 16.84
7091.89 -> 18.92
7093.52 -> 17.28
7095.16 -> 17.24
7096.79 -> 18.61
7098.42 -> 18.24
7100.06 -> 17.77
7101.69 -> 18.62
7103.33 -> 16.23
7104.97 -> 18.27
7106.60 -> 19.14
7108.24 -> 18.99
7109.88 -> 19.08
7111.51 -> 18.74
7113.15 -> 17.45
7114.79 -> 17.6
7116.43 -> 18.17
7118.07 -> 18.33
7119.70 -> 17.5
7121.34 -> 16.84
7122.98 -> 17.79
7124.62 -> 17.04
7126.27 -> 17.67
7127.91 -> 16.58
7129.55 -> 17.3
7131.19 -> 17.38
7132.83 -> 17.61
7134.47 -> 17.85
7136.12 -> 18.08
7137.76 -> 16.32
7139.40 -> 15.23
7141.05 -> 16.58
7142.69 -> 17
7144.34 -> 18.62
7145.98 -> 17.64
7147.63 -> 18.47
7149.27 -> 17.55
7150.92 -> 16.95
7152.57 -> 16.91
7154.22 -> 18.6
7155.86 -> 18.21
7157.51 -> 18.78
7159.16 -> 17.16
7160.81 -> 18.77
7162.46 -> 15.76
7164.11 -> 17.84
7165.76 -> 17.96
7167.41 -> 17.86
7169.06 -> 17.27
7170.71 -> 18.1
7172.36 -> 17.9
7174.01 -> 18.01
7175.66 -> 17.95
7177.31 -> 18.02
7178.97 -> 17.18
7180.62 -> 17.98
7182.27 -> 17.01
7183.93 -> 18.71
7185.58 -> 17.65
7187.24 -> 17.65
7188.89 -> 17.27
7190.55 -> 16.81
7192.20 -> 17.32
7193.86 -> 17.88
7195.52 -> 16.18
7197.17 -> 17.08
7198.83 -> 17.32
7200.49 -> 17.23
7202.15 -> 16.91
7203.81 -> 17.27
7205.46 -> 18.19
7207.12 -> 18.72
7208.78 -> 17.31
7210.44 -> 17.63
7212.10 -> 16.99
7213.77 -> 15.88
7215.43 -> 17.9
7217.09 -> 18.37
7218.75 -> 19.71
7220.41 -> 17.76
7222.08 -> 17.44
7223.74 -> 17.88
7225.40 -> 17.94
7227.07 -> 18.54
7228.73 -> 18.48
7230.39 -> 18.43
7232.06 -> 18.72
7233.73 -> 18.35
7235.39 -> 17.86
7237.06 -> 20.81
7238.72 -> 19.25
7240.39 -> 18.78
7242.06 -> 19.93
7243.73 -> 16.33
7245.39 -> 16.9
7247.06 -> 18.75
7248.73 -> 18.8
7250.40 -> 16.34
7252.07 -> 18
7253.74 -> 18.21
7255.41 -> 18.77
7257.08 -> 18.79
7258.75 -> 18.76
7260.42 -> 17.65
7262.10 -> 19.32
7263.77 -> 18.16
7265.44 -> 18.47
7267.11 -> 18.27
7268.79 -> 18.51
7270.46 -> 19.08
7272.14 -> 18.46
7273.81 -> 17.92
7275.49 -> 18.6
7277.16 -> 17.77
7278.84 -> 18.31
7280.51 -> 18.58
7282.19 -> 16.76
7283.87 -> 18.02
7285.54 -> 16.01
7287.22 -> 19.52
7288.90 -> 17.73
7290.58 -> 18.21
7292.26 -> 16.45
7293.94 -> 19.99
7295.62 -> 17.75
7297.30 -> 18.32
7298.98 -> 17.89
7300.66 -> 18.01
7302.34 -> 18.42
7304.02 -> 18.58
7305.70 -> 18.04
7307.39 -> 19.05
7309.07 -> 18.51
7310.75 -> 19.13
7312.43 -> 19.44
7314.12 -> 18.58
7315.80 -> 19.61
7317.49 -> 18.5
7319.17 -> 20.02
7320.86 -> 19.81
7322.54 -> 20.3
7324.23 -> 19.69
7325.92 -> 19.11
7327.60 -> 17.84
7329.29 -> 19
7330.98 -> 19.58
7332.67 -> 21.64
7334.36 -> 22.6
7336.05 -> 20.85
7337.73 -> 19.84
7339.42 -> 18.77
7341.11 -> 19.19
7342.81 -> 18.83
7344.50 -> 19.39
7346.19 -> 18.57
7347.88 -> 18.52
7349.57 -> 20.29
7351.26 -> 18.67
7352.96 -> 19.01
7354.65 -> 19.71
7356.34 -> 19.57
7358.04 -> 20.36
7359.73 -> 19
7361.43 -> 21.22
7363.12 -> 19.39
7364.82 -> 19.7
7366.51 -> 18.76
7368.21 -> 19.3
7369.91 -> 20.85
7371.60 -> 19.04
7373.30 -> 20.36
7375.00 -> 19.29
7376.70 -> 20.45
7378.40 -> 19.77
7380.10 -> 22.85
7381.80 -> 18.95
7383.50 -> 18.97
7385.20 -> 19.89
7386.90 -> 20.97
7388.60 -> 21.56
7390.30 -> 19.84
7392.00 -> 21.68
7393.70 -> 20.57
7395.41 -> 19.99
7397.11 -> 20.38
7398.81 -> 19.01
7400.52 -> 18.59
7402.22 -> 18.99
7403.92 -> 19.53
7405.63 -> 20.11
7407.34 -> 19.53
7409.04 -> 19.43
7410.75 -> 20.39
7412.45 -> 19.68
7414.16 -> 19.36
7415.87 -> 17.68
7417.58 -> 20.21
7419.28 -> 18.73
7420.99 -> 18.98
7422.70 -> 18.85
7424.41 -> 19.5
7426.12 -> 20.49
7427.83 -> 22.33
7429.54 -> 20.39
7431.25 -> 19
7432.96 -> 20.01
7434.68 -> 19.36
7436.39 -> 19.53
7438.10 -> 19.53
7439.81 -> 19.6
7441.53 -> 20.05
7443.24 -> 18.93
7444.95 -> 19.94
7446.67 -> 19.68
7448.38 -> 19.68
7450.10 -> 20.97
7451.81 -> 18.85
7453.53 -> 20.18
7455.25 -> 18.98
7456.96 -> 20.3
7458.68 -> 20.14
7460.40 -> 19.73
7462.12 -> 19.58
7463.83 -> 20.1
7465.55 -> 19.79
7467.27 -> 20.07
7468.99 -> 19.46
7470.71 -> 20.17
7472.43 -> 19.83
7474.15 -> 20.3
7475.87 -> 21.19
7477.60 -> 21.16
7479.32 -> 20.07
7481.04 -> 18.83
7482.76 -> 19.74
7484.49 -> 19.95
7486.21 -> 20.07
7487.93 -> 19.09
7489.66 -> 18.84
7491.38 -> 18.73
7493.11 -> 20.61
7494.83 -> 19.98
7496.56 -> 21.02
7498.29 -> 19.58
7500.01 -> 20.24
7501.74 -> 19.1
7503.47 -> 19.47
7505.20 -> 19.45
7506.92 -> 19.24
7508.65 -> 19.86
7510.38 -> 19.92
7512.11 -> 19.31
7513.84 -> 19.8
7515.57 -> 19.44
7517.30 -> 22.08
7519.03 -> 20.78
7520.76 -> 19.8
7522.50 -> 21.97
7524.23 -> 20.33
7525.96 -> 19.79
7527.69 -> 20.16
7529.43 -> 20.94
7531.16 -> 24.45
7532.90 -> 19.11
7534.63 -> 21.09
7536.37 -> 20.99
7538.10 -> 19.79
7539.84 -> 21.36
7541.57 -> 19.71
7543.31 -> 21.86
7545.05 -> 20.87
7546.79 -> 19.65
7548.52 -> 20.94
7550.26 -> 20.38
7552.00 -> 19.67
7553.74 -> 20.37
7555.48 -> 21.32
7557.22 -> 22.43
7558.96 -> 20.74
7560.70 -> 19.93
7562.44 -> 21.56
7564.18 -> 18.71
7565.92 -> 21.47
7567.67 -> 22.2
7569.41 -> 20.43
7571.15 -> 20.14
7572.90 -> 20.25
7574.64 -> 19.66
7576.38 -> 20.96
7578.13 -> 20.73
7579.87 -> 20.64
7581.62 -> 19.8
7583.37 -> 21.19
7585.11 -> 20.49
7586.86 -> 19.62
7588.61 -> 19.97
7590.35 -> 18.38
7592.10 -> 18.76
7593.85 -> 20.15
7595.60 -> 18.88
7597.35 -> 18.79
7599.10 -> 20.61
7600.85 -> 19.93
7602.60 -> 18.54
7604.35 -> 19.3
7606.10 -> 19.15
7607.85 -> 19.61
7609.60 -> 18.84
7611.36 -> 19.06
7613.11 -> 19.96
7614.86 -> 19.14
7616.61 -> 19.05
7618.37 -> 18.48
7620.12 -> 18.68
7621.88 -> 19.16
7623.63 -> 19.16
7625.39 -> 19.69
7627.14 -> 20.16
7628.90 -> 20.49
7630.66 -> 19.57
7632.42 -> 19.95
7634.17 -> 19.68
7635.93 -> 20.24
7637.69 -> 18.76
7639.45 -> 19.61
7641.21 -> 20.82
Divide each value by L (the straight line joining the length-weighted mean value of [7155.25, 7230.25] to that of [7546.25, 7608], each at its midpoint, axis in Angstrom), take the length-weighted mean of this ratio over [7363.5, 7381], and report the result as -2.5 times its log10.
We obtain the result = -0.07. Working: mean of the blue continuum 17.7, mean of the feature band 20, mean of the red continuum 20.2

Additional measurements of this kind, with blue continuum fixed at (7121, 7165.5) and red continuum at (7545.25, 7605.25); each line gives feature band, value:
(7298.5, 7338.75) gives -0.05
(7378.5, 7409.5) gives -0.06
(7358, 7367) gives -0.05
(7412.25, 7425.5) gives 0.00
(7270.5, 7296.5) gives 0.02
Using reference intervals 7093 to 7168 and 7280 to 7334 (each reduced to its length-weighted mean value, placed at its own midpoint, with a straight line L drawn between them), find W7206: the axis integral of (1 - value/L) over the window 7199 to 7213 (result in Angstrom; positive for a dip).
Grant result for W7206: 0.48 Angstrom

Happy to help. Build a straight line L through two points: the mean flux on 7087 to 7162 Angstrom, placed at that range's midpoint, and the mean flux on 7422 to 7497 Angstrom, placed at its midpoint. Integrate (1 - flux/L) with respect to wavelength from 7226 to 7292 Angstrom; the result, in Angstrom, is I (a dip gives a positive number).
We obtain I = 1.0 Angstrom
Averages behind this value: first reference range 17.7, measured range 18.3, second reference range 19.9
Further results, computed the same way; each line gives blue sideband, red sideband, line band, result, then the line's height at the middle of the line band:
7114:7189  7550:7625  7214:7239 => -0.6 Angstrom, 18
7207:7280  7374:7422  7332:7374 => -0.8 Angstrom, 19.4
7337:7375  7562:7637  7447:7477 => -0.6 Angstrom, 19.6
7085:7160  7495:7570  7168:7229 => 2.0 Angstrom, 18.3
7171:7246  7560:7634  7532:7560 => -1.6 Angstrom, 19.5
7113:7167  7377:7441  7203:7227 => 0.5 Angstrom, 18.2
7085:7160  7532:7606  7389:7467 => -1.1 Angstrom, 19.5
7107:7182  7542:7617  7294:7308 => 0.1 Angstrom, 18.5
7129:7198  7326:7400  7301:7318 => 0.4 Angstrom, 19.2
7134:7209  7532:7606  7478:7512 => 0.1 Angstrom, 19.8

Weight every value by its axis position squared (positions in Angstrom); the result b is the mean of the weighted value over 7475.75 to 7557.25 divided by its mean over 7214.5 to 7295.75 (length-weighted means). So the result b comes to 1.2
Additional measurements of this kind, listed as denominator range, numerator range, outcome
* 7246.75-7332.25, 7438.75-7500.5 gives 1.13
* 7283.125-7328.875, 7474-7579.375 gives 1.16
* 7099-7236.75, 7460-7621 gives 1.25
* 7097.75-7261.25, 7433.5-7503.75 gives 1.20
